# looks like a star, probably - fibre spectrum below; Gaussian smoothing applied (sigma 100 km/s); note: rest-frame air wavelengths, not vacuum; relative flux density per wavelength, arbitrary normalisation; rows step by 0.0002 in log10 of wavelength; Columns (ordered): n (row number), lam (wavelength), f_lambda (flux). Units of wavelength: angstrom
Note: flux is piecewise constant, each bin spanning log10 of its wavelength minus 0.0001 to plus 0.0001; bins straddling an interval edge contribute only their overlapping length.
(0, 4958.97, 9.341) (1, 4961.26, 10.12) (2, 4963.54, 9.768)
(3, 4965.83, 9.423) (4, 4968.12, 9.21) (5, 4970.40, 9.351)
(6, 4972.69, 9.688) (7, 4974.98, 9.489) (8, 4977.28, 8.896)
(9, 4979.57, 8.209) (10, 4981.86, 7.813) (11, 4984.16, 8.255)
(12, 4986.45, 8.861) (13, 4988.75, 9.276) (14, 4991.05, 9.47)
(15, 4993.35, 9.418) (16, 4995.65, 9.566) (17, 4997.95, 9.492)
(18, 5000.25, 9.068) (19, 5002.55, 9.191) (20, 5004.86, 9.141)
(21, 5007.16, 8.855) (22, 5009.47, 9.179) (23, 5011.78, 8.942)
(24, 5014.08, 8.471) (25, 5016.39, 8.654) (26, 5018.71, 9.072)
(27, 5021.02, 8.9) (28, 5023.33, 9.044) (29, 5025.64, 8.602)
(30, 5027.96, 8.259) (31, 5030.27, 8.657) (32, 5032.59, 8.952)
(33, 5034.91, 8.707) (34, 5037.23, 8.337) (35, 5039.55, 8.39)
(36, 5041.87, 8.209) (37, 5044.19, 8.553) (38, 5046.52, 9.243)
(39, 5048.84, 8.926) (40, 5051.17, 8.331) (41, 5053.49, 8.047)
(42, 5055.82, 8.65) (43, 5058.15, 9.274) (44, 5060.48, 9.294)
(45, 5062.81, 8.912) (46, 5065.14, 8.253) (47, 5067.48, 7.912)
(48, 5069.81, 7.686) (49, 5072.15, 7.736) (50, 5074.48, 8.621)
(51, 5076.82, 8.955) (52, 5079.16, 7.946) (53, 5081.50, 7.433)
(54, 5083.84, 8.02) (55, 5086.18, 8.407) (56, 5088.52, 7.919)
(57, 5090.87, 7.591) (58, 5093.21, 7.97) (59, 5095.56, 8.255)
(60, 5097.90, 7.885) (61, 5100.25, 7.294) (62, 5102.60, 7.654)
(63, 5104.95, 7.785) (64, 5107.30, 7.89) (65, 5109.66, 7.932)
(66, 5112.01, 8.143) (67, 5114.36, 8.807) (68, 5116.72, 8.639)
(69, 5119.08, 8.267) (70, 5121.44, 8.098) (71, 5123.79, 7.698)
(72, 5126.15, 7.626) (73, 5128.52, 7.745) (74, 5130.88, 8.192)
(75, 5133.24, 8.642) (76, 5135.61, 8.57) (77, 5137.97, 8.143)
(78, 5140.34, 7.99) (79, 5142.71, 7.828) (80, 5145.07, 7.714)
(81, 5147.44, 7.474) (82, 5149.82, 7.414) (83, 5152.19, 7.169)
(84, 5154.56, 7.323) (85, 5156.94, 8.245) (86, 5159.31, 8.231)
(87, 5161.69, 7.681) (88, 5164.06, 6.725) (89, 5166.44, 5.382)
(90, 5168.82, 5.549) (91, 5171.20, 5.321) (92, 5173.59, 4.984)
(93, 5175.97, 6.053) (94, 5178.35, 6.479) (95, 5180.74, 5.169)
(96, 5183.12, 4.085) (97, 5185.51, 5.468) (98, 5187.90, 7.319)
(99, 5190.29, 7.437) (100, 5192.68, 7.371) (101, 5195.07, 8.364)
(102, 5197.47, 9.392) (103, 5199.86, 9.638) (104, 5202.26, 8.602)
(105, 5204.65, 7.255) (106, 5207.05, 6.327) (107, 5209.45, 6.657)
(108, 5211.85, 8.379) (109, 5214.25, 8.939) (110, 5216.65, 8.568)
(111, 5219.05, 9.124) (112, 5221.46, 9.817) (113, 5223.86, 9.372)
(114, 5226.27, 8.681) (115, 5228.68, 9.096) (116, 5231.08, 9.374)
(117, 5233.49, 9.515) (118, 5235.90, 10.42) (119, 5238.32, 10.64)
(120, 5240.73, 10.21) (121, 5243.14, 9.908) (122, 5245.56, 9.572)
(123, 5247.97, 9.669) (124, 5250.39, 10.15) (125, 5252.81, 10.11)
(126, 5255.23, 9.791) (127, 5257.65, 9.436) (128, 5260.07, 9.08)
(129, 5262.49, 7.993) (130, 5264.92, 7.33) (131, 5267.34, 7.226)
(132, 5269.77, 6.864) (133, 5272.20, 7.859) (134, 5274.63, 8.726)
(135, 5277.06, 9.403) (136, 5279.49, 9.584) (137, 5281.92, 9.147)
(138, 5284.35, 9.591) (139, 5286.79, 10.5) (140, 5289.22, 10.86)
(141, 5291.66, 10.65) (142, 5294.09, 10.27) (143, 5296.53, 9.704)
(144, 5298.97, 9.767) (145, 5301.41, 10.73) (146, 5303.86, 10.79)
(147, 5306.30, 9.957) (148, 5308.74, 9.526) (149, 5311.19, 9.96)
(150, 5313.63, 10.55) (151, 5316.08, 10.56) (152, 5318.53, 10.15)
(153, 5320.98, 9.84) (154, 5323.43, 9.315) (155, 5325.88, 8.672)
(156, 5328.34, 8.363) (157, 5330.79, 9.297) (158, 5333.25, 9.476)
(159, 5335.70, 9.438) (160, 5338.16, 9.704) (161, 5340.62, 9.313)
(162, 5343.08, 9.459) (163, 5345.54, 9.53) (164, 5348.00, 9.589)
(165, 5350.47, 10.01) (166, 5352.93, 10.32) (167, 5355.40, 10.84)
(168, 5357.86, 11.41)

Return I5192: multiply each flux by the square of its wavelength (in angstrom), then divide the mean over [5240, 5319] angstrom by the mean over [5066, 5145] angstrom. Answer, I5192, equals 1.27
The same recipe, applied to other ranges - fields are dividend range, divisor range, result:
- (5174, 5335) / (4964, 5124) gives 1.13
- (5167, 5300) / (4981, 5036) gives 1.04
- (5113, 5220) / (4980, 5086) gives 0.91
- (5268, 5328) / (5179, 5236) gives 1.24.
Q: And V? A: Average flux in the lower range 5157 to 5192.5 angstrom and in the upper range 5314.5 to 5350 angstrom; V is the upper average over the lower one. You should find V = 1.52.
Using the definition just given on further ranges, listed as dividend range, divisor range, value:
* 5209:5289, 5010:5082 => 1.07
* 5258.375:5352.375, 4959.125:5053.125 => 1.06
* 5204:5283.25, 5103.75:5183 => 1.21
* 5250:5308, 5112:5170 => 1.22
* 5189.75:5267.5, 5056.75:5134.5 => 1.10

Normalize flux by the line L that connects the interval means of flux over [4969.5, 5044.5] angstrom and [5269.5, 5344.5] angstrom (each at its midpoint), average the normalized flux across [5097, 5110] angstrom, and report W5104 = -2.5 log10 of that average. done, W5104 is 0.18 mag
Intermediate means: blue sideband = 8.88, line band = 7.72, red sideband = 9.65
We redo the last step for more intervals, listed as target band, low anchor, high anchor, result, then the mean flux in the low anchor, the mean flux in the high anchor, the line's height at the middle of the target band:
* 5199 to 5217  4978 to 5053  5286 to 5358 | 0.189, 8.81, 9.93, 9.51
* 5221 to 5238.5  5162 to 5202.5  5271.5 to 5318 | -0.187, 6.65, 9.93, 8.03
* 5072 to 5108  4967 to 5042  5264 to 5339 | 0.141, 8.91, 9.49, 9.07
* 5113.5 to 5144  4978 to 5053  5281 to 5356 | 0.130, 8.81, 9.86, 9.2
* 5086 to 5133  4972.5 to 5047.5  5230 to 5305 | 0.142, 8.86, 9.51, 9.11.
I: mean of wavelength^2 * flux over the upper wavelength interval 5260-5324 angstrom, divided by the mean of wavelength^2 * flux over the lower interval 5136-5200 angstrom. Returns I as 1.4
